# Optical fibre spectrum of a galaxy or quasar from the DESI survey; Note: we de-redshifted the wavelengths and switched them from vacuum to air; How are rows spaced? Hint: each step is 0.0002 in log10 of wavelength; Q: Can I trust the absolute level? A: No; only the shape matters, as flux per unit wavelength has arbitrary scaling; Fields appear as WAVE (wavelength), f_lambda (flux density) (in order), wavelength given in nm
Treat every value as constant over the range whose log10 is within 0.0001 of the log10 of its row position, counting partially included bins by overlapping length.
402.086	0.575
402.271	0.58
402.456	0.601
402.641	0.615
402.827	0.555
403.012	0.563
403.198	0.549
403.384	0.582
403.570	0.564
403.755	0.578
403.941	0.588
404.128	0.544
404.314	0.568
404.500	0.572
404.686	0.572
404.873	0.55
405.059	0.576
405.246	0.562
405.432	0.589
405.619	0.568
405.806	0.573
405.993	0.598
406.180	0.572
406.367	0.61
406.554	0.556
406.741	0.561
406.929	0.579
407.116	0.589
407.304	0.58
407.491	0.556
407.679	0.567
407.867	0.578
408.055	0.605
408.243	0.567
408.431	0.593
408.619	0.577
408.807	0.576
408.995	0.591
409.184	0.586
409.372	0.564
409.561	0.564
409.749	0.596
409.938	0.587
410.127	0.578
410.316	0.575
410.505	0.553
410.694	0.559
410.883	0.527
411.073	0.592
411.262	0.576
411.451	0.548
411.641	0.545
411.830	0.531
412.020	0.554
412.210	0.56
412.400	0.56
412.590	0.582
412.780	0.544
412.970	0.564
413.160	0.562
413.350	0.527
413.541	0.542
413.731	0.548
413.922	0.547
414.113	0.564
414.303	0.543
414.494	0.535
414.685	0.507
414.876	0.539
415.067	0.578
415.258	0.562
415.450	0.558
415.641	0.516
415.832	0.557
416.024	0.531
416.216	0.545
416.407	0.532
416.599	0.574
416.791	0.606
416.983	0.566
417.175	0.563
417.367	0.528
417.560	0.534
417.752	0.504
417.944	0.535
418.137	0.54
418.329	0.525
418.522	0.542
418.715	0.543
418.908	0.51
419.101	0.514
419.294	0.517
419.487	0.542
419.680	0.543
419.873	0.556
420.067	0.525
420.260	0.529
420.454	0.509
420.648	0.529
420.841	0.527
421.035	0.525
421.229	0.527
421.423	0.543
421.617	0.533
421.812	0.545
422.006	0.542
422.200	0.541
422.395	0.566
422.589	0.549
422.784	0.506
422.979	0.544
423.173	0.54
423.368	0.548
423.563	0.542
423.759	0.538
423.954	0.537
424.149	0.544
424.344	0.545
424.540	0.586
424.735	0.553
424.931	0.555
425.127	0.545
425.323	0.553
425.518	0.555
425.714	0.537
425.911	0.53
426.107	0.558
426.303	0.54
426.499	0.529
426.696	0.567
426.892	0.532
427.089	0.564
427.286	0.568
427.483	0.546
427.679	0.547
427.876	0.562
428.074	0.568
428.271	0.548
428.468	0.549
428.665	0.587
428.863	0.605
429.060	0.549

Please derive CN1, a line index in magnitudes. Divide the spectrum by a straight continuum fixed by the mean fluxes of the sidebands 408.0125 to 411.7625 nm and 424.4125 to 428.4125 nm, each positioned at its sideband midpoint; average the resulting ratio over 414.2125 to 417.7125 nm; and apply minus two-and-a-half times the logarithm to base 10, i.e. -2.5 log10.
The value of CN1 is 0.03 mag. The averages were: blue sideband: 0.572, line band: 0.548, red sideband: 0.552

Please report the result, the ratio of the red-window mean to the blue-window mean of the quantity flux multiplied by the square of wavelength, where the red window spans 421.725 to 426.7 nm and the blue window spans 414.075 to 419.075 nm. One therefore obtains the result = 1.0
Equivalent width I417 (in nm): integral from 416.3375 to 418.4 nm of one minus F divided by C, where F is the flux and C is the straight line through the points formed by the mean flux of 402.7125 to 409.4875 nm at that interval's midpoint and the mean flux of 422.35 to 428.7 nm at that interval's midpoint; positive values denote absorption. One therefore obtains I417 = 0.05 nm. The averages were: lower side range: 0.574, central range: 0.547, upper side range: 0.549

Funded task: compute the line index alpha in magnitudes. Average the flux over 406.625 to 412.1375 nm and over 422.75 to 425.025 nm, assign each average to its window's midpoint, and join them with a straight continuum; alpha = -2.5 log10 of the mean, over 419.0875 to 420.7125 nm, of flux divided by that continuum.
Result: 0.05 mag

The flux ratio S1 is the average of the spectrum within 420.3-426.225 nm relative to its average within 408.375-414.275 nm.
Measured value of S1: 1.0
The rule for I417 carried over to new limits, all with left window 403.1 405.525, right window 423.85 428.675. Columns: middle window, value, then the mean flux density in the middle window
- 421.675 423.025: 0.03 nm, 0.541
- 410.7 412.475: 0.03 nm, 0.555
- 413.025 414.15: 0.03 nm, 0.548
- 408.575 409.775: -0.03 nm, 0.579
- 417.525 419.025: 0.08 nm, 0.529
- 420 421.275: 0.07 nm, 0.524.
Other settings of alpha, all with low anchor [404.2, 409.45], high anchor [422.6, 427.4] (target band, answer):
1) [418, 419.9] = 0.048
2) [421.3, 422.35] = 0.020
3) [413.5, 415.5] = 0.032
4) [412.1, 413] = 0.010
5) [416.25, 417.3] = -0.012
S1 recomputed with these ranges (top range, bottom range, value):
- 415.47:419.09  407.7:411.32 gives 0.94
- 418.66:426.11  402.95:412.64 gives 0.94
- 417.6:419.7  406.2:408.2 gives 0.91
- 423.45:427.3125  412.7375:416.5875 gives 1.00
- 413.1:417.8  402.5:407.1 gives 0.95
